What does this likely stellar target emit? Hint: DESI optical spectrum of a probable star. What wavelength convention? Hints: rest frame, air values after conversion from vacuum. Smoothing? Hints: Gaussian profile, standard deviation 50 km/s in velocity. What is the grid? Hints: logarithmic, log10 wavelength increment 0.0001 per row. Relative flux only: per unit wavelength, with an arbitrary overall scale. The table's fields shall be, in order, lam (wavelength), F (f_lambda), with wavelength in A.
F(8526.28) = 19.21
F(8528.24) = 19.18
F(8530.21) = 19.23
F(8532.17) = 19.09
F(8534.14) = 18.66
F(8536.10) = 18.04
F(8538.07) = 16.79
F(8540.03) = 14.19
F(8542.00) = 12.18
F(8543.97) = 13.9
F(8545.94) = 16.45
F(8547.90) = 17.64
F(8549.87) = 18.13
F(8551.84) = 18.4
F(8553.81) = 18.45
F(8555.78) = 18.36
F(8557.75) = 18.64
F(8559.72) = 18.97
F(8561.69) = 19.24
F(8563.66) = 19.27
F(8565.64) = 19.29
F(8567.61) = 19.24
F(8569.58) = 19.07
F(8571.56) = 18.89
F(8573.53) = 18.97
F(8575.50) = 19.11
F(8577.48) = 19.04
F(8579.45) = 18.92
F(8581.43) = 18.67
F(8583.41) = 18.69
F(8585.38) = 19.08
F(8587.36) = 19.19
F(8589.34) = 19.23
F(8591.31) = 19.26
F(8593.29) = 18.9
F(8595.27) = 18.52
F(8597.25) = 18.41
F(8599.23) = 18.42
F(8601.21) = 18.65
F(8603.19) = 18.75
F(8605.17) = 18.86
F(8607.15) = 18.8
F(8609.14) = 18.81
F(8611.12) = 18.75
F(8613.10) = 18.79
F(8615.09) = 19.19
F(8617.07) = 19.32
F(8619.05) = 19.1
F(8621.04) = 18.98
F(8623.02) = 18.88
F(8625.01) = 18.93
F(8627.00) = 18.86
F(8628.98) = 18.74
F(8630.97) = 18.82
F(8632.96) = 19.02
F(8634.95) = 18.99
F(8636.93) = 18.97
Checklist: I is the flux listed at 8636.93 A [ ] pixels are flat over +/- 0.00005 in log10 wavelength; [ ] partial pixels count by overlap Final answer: 18.97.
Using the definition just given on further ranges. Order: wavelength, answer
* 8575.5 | 19.11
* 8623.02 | 18.88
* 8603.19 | 18.75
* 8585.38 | 19.08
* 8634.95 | 18.99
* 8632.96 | 19.02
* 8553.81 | 18.45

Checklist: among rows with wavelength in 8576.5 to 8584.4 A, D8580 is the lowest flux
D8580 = 18.67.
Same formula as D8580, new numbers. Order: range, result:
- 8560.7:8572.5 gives 18.89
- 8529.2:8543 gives 12.18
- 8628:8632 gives 18.74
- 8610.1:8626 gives 18.75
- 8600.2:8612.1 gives 18.65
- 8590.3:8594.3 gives 18.9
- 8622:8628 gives 18.86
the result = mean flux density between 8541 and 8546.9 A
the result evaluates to 14.1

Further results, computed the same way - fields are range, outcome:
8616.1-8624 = 19.1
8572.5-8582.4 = 18.9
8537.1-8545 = 14.3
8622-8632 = 18.8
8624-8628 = 18.9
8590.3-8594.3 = 19.1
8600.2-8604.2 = 18.7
